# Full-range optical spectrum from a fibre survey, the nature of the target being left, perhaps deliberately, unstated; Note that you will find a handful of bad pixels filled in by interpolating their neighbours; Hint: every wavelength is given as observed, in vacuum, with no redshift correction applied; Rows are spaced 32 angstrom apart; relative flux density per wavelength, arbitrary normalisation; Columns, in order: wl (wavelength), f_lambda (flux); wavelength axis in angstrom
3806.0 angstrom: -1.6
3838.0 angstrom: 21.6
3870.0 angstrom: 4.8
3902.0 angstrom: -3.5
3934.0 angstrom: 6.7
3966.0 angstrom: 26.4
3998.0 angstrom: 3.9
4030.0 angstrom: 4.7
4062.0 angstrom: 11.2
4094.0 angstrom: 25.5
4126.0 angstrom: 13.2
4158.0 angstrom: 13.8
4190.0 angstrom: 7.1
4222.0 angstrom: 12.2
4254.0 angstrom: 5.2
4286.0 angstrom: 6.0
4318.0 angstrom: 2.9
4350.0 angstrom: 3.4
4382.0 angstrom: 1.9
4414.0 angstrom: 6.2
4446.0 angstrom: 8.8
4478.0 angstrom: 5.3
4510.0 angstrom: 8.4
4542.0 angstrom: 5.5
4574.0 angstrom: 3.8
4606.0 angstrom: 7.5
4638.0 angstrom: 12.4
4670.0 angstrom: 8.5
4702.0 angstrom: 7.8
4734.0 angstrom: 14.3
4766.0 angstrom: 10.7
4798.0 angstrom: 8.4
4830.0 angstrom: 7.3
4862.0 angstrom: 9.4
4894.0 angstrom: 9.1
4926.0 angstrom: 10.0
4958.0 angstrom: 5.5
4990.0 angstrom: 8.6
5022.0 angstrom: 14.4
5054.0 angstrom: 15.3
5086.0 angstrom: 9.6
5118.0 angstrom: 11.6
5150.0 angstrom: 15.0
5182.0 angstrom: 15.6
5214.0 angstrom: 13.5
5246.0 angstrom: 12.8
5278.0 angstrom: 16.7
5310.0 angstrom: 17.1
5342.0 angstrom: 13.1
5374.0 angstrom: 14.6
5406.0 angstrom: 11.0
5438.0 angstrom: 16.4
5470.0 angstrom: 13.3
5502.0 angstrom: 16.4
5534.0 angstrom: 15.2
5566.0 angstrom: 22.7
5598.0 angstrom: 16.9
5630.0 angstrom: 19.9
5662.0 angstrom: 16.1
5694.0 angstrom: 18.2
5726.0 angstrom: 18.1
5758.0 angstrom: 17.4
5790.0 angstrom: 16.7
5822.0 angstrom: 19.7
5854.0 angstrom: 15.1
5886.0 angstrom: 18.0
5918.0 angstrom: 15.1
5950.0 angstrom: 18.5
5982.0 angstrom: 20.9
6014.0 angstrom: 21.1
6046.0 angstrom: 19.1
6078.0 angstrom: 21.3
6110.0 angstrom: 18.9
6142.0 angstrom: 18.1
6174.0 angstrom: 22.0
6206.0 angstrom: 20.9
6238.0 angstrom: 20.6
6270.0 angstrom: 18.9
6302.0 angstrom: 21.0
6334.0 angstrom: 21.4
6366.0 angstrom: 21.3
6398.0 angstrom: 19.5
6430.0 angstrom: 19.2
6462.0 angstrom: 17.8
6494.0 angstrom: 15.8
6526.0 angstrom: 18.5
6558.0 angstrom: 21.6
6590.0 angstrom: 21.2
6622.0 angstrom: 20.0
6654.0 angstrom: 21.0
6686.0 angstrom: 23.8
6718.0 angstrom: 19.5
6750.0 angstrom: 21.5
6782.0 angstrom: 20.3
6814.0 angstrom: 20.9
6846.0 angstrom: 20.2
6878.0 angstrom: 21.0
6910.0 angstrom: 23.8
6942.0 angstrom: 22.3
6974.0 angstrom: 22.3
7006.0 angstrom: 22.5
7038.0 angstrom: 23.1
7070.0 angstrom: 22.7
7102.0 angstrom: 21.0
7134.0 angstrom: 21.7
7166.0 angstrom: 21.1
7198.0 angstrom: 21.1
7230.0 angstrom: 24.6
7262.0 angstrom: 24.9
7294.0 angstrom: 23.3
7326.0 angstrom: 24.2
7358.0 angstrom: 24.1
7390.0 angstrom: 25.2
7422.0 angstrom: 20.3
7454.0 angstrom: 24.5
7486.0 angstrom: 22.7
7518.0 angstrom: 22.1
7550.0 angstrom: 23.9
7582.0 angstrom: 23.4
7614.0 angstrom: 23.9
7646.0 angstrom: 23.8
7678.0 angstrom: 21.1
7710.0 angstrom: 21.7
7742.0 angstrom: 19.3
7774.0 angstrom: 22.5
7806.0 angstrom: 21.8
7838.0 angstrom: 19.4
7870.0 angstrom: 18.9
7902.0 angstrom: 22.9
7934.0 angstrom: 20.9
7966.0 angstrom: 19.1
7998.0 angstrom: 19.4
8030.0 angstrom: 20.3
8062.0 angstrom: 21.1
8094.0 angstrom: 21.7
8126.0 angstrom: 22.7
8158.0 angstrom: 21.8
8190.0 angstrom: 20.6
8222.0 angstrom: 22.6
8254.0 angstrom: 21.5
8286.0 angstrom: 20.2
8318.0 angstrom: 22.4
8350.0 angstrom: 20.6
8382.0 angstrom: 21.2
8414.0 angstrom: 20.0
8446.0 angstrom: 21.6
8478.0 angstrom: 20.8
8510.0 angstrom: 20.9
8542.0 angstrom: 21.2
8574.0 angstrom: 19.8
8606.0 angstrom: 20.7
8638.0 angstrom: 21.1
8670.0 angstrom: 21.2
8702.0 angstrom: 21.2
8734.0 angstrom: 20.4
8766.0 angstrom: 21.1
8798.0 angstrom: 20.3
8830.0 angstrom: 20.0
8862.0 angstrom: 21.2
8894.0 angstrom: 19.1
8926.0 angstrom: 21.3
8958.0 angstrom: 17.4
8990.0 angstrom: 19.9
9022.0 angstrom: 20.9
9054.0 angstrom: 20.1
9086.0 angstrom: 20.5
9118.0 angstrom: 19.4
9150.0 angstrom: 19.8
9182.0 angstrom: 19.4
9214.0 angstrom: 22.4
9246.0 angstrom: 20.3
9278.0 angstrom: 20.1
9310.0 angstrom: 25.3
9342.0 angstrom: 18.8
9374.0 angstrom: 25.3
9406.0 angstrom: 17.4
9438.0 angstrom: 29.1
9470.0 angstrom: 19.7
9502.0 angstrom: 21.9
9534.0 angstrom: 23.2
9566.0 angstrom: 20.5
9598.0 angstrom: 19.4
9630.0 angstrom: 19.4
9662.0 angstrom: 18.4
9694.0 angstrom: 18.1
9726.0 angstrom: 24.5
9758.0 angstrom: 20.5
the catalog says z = 0.26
